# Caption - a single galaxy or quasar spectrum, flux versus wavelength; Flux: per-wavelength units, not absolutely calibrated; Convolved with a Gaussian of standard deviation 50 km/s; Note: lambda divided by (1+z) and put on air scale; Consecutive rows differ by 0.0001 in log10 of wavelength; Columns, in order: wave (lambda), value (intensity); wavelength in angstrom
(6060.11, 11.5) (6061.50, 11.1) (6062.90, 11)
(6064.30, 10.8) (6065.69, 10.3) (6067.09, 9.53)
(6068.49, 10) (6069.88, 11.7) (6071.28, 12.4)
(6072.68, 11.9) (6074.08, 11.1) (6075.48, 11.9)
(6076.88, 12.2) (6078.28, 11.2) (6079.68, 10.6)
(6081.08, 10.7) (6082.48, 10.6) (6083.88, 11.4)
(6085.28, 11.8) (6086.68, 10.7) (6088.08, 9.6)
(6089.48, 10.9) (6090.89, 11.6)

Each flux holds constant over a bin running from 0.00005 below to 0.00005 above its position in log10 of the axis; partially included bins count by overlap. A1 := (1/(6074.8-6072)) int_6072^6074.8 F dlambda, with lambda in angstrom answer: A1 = 11.5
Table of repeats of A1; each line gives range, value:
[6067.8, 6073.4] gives 11.5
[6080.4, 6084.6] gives 10.9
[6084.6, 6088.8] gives 10.7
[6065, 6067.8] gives 9.89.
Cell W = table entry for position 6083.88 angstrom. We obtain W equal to 11.4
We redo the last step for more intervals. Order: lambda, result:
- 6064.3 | 10.8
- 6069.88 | 11.7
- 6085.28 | 11.8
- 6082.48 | 10.6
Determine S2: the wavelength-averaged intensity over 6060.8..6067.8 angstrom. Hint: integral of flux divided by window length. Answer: 10.5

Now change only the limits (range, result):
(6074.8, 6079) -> 11.8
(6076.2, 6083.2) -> 11.1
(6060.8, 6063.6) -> 11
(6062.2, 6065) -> 10.9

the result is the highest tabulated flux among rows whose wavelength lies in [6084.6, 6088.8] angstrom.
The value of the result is 11.8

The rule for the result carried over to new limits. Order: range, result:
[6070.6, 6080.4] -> 12.4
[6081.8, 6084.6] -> 11.4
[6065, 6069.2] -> 10.3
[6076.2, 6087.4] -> 12.2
